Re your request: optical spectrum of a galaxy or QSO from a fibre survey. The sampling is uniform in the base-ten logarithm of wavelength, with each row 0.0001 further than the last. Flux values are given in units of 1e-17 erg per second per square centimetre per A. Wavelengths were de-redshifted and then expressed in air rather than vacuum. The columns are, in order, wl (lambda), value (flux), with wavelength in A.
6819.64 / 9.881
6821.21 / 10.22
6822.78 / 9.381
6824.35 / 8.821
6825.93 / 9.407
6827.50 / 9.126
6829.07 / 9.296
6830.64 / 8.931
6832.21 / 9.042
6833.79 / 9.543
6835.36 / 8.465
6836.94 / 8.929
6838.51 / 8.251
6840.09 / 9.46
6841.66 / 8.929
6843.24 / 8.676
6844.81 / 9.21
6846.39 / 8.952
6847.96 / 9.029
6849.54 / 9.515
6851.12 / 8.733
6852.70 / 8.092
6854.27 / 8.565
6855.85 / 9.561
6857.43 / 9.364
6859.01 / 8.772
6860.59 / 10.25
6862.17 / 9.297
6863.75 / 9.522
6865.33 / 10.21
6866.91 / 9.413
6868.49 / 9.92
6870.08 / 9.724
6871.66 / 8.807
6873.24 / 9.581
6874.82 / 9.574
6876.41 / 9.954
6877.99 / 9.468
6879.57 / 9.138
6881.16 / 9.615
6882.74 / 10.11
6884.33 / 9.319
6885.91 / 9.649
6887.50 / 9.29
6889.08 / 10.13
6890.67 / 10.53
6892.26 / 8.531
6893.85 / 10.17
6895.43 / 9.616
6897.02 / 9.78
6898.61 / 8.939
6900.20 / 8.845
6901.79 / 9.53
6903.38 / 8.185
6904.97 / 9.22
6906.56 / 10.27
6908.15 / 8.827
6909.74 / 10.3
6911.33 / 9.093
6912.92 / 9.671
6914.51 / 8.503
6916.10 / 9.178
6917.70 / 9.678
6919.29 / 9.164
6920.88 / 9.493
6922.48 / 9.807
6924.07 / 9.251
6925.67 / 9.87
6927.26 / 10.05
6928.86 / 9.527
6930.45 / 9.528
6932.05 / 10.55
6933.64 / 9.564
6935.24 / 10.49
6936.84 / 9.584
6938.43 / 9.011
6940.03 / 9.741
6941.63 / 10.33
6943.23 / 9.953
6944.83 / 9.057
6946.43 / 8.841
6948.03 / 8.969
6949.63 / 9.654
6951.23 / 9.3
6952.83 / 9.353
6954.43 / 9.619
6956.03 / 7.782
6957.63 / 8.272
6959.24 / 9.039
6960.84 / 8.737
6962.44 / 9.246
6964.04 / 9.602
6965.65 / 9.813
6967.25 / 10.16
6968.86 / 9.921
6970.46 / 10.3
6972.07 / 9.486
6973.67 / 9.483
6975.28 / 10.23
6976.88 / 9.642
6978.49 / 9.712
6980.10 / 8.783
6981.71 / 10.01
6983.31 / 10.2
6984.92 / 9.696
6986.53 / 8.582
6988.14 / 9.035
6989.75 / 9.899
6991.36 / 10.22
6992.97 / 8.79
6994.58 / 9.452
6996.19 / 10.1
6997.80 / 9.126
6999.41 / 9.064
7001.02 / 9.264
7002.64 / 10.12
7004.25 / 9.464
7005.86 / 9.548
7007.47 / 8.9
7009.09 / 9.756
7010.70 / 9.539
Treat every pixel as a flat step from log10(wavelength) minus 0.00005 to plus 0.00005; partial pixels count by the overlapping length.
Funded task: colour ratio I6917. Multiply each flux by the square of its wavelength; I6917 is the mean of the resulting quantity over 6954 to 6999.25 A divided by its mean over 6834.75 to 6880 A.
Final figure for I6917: 1.1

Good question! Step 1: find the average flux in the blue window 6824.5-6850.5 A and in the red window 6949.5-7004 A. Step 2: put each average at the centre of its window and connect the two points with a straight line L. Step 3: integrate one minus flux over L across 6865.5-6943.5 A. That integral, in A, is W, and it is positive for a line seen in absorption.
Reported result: -2.72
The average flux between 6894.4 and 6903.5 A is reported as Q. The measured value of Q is 9.25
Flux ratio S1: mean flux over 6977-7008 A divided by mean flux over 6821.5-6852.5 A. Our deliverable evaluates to 1.05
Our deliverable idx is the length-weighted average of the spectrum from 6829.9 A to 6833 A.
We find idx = 8.99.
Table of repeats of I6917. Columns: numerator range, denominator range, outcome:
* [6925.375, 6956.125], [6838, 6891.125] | 1.04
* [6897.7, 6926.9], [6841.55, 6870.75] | 1.03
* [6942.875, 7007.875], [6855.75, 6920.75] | 1.02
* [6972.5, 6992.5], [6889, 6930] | 1.04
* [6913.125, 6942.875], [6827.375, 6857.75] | 1.10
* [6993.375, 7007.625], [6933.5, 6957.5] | 1.02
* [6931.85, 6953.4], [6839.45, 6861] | 1.09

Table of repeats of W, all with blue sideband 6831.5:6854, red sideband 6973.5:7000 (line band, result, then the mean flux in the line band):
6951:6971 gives 0.2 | 9.31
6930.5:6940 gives -0.5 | 9.81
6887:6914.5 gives -0.8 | 9.44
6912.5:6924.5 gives -0.1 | 9.34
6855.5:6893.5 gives -2.2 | 9.58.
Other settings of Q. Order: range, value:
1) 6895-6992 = 9.48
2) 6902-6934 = 9.49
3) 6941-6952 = 9.43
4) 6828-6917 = 9.31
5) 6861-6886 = 9.59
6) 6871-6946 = 9.54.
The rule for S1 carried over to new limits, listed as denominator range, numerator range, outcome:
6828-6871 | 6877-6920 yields 1.03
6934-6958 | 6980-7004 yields 1.02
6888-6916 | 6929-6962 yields 1.00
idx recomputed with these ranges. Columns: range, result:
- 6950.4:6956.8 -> 9.03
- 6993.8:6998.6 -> 9.56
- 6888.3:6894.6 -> 9.82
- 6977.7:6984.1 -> 9.68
